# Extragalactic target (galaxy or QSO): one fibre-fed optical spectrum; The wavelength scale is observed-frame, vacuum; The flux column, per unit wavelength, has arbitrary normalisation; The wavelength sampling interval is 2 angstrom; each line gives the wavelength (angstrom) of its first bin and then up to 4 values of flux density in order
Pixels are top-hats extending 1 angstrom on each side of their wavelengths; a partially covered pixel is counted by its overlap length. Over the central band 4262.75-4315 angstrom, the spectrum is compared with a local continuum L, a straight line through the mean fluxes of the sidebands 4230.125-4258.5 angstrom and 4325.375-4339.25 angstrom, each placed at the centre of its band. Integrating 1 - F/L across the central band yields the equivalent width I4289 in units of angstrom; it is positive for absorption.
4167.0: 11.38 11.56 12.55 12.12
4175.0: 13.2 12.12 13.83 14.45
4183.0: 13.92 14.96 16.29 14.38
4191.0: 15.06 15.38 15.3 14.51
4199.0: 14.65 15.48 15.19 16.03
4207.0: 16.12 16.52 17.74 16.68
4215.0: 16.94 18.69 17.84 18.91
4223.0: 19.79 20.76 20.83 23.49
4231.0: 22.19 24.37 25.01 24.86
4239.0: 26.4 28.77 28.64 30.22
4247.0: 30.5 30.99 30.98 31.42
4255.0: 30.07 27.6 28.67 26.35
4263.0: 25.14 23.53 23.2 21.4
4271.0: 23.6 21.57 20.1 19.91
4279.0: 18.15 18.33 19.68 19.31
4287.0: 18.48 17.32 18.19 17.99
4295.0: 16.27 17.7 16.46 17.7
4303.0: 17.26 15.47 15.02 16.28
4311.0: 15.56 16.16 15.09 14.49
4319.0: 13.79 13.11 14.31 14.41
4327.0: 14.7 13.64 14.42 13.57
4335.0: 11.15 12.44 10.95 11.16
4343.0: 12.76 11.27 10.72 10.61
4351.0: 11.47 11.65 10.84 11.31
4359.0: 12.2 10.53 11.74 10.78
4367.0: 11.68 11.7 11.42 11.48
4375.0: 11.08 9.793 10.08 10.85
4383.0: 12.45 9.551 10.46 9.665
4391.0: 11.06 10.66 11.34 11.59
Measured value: 4.7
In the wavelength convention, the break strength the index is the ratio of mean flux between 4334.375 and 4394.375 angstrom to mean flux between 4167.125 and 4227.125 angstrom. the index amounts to 0.71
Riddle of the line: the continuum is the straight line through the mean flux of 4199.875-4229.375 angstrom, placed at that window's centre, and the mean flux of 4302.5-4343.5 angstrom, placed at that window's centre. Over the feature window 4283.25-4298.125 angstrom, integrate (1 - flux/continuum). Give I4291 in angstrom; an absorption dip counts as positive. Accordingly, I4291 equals -2.7 angstrom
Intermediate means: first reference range 17.9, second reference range 14.1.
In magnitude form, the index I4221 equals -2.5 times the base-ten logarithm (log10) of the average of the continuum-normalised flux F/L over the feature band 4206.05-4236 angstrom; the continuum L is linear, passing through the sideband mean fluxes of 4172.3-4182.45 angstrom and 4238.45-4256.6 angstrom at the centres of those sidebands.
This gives 0.196 mag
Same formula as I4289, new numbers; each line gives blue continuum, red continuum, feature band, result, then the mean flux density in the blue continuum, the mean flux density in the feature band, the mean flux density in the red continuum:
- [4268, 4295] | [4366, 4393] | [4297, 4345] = 5.0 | 19.4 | 14.3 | 10.9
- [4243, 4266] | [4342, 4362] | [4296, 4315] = 3.2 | 28.7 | 16.3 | 11.3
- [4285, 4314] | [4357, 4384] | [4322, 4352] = 3.1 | 16.9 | 12.5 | 11.2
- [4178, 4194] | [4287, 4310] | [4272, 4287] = -2.6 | 14.8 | 19.5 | 16.9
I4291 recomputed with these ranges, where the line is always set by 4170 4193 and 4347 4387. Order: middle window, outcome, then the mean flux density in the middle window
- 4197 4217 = -3.88 angstrom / 16.2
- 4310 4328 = -4.24 angstrom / 14.6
